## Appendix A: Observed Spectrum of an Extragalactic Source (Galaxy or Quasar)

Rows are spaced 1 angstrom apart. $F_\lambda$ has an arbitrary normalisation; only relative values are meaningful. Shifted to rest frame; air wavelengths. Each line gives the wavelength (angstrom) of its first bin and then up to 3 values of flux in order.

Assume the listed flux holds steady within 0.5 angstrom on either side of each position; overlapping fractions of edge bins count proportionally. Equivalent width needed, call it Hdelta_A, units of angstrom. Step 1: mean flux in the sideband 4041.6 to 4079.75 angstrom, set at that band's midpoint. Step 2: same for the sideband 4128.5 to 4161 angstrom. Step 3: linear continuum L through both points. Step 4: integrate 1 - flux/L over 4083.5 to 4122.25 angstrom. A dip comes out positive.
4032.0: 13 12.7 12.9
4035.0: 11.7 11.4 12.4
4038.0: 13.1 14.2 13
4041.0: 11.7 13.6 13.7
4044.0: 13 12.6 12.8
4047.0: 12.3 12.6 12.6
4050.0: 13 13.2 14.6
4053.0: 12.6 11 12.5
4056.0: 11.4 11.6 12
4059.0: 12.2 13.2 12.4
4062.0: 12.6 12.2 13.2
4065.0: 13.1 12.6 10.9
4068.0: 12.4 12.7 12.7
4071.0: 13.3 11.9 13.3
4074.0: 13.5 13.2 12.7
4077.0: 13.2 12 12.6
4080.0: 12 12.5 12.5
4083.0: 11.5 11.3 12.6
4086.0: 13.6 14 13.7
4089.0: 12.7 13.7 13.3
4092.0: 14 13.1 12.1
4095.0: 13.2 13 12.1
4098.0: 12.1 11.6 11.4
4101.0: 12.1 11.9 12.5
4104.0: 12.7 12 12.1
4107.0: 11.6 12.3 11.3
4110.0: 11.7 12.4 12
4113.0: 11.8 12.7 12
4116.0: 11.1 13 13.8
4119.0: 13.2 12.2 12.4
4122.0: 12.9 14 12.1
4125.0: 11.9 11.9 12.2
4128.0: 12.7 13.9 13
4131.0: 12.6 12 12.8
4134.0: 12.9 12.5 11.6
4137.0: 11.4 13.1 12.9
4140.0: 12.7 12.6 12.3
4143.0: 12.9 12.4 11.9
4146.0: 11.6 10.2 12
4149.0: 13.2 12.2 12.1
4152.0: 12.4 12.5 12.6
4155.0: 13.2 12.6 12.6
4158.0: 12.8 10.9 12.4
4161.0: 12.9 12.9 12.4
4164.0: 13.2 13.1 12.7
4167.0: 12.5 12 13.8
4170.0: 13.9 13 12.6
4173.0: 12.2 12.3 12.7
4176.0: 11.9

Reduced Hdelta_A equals 0.12 angstrom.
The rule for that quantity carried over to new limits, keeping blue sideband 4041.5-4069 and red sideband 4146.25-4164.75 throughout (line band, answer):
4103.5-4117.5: 0.5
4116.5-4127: -0.2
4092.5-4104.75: 0.2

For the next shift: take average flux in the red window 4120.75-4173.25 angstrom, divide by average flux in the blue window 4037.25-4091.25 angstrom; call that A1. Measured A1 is 0.99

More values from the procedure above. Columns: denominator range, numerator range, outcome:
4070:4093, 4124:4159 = 0.96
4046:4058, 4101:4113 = 0.96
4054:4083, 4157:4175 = 1.02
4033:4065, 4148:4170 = 1.00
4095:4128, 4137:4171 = 1.02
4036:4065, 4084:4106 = 1.00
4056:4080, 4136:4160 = 0.98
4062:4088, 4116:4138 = 1.00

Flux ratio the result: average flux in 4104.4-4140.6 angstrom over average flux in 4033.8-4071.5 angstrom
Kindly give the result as 1.0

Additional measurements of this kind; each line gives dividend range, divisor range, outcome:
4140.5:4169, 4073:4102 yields 0.98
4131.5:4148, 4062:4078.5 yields 0.96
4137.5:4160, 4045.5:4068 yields 0.99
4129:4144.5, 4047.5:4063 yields 1.01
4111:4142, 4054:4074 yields 1.01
